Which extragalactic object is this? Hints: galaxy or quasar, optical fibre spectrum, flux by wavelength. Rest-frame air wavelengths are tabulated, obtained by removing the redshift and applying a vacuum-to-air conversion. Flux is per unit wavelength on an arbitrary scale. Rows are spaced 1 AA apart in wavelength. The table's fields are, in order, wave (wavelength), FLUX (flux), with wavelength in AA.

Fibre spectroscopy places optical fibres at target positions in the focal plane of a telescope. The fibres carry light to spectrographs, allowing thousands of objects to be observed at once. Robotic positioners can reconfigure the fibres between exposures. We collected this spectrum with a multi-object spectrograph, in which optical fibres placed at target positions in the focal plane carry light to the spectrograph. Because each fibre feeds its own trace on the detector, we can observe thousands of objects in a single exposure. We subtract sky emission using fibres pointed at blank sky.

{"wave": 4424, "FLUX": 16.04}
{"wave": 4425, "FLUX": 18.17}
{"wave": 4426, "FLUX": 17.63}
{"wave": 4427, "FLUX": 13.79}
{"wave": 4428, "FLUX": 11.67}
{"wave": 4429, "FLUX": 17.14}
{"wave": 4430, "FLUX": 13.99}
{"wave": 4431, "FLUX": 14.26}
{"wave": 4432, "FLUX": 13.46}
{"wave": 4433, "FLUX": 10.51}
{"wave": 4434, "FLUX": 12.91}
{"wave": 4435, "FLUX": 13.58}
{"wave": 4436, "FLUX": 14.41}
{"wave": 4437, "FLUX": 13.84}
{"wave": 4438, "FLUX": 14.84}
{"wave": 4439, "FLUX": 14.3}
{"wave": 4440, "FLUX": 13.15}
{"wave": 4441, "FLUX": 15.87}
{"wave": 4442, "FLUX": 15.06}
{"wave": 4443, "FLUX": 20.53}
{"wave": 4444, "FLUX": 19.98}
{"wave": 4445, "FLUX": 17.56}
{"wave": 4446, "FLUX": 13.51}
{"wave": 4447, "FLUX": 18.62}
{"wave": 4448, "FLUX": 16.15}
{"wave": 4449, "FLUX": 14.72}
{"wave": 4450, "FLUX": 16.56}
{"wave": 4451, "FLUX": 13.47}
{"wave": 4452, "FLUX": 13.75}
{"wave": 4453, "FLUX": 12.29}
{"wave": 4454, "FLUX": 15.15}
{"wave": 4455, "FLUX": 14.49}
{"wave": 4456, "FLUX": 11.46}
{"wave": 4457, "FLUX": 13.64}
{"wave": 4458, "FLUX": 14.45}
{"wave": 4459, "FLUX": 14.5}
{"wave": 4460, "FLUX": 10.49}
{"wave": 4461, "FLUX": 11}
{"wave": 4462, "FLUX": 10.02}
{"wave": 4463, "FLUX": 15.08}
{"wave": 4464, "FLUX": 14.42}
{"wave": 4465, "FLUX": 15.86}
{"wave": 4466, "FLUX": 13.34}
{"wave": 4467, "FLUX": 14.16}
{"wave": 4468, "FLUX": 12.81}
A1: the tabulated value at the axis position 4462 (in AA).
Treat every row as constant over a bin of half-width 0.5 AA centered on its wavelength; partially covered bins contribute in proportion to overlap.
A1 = 10.02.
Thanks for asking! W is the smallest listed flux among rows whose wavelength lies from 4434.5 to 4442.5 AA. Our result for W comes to 13.15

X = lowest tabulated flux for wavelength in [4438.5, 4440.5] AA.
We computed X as 13.15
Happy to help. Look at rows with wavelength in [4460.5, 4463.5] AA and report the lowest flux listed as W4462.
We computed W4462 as 10.02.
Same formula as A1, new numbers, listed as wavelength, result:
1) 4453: 12.29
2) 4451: 13.47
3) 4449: 14.72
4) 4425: 18.17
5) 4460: 10.49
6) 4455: 14.49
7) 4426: 17.63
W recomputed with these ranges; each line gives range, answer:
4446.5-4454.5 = 12.29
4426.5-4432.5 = 11.67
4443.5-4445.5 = 17.56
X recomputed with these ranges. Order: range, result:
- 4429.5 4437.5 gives 10.51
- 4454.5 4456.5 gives 11.46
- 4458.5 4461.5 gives 10.49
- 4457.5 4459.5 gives 14.45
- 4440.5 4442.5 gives 15.06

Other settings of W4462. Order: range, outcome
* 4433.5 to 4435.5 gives 12.91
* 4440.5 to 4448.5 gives 13.51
